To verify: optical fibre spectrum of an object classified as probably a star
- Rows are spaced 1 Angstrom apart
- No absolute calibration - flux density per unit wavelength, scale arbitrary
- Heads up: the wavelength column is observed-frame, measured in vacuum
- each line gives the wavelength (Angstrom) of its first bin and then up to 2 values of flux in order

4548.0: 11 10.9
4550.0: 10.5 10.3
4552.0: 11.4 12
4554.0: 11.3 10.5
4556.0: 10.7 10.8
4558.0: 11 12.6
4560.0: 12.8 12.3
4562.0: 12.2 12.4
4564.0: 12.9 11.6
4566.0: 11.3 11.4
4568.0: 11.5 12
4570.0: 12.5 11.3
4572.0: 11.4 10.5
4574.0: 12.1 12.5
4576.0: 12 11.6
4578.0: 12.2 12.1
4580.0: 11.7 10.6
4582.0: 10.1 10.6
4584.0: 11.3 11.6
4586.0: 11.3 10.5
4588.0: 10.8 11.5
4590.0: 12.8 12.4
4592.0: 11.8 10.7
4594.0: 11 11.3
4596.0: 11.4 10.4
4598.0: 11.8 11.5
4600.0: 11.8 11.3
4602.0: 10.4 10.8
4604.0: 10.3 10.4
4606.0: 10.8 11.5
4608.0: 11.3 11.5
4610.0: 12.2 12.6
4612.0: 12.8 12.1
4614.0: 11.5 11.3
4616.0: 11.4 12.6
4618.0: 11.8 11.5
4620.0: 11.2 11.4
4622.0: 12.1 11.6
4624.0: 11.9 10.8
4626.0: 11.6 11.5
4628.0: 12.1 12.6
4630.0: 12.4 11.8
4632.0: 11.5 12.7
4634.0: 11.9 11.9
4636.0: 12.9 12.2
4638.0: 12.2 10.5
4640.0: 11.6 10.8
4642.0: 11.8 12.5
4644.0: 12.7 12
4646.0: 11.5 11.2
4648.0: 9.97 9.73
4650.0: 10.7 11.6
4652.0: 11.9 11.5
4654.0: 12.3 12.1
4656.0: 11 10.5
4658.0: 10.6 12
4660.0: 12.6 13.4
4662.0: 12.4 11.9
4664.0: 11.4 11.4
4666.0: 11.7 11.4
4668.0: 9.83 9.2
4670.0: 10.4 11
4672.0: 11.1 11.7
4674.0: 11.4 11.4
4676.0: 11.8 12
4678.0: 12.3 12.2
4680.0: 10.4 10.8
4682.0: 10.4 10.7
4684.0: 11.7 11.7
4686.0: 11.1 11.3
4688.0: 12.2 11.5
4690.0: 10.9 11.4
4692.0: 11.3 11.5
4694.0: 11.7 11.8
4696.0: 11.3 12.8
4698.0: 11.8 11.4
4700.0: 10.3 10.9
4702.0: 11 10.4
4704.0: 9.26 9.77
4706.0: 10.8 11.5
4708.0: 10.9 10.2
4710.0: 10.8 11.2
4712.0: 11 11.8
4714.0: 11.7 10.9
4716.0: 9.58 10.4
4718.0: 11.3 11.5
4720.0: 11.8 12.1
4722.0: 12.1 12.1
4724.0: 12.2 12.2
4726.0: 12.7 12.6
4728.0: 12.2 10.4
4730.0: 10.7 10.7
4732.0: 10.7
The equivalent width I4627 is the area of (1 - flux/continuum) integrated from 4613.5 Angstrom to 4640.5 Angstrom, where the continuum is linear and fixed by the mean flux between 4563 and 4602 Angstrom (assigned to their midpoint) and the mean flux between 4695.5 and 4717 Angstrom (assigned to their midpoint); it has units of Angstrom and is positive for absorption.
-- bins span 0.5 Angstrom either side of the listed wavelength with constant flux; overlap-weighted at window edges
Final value -1.22 Angstrom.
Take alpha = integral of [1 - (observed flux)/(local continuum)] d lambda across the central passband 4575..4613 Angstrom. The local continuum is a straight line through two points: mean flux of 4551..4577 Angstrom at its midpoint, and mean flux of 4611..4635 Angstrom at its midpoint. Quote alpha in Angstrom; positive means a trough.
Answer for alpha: 1.2 Angstrom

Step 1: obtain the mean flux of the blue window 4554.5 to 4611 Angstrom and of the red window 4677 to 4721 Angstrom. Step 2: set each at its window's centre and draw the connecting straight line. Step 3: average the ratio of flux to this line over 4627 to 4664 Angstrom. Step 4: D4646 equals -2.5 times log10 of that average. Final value -0.041 mag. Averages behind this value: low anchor 11.5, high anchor 11.2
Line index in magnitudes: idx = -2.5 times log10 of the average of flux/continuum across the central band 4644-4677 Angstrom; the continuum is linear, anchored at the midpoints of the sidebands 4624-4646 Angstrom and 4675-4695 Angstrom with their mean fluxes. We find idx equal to 0.03 mag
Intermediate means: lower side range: 11.9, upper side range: 11.4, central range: 11.4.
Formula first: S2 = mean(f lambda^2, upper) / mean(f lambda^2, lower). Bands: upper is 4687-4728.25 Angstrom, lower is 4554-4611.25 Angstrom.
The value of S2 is 1.04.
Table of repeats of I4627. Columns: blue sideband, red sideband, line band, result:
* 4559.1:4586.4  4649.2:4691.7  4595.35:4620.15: 0.3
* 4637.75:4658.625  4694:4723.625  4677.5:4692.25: -0.1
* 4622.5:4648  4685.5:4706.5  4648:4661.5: 0.1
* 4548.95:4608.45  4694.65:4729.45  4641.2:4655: -0.2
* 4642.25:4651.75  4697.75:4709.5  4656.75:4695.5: -1.4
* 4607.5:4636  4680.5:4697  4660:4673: 0.2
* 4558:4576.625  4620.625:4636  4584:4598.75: 0.7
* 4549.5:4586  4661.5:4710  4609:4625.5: -0.6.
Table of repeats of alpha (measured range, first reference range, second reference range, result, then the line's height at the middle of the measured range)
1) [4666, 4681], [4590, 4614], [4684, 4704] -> 0.3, 11.4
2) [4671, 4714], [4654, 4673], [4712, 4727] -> 1.0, 11.5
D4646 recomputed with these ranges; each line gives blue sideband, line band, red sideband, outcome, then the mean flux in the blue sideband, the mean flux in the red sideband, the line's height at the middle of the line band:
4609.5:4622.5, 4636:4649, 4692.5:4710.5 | 0.01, 11.9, 11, 11.6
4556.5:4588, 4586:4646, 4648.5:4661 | -0.01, 11.6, 11.5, 11.5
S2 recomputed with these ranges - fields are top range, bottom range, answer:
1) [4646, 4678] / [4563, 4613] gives 1.02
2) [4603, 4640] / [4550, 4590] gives 1.04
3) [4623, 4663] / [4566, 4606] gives 1.06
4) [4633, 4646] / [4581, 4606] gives 1.09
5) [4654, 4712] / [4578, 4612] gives 1.03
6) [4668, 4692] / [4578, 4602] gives 1.03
